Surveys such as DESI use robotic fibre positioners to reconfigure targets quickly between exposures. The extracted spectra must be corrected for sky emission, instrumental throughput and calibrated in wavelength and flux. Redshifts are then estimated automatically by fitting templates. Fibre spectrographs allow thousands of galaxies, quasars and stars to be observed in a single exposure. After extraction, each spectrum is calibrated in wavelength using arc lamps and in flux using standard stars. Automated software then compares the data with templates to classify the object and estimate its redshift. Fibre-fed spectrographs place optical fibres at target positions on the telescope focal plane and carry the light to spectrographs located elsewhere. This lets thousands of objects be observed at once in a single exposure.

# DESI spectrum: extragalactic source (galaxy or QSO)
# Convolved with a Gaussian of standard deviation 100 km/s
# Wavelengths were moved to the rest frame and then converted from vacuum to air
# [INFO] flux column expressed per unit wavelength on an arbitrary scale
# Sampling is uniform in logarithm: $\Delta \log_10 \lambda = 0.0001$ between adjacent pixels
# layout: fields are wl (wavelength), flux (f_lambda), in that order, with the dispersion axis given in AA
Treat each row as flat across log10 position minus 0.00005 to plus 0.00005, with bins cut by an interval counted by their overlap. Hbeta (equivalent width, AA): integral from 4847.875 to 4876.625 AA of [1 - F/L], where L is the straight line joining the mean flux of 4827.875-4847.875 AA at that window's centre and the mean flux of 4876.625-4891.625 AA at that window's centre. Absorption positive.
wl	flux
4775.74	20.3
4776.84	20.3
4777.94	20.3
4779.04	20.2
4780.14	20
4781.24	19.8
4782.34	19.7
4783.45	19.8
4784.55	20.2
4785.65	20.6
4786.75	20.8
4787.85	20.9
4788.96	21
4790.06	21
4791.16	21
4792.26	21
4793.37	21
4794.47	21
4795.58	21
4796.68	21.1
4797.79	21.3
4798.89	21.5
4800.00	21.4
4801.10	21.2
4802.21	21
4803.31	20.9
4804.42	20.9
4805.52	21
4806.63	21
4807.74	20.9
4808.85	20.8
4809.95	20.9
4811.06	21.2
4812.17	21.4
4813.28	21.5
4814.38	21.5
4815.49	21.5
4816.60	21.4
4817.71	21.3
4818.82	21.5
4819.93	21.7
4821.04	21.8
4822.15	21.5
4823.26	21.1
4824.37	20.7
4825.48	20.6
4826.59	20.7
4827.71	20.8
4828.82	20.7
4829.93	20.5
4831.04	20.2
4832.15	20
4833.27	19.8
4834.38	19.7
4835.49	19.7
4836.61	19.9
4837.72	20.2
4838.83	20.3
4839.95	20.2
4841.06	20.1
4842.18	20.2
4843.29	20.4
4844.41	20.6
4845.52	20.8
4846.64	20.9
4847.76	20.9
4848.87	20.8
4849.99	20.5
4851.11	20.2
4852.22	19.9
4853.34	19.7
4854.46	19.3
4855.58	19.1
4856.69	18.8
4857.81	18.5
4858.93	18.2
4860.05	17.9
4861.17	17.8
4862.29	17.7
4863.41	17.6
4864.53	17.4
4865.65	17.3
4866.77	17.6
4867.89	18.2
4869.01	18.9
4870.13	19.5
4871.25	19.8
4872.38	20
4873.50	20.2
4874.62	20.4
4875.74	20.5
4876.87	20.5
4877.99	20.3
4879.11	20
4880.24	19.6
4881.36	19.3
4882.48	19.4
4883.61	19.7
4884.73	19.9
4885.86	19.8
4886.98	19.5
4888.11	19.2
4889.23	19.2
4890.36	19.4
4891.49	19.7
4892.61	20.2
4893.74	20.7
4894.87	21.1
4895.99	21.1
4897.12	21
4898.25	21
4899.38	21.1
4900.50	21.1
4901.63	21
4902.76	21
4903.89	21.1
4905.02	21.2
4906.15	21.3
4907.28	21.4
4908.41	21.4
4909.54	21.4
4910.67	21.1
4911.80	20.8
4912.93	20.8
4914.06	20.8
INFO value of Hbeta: 1.3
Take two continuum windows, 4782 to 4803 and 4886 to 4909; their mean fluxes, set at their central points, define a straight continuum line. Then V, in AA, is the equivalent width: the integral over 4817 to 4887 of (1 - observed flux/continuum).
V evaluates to 3.0 AA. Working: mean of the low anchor 20.9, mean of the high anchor 20.6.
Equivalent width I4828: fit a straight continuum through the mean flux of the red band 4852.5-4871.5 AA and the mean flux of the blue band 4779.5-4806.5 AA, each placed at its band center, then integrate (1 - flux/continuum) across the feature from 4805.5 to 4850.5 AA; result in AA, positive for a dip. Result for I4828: -2.7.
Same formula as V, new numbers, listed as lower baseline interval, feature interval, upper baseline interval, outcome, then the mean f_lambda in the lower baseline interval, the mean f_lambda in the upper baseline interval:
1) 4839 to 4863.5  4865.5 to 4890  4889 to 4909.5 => 0.9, 19.6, 20.8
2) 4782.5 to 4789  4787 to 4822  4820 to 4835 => -1.1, 20.4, 20.7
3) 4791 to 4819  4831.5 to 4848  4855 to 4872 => -0.7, 21.2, 18.3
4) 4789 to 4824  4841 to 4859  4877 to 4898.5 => 0.5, 21.2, 20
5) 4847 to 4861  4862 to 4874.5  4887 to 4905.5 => 0.7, 19.5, 20.5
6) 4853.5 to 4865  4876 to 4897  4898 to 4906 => 0.1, 18.3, 21.1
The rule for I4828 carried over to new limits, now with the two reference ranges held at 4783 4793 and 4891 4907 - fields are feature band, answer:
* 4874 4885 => 0.5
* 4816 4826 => -0.2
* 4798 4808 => -0.2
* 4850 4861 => 0.9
